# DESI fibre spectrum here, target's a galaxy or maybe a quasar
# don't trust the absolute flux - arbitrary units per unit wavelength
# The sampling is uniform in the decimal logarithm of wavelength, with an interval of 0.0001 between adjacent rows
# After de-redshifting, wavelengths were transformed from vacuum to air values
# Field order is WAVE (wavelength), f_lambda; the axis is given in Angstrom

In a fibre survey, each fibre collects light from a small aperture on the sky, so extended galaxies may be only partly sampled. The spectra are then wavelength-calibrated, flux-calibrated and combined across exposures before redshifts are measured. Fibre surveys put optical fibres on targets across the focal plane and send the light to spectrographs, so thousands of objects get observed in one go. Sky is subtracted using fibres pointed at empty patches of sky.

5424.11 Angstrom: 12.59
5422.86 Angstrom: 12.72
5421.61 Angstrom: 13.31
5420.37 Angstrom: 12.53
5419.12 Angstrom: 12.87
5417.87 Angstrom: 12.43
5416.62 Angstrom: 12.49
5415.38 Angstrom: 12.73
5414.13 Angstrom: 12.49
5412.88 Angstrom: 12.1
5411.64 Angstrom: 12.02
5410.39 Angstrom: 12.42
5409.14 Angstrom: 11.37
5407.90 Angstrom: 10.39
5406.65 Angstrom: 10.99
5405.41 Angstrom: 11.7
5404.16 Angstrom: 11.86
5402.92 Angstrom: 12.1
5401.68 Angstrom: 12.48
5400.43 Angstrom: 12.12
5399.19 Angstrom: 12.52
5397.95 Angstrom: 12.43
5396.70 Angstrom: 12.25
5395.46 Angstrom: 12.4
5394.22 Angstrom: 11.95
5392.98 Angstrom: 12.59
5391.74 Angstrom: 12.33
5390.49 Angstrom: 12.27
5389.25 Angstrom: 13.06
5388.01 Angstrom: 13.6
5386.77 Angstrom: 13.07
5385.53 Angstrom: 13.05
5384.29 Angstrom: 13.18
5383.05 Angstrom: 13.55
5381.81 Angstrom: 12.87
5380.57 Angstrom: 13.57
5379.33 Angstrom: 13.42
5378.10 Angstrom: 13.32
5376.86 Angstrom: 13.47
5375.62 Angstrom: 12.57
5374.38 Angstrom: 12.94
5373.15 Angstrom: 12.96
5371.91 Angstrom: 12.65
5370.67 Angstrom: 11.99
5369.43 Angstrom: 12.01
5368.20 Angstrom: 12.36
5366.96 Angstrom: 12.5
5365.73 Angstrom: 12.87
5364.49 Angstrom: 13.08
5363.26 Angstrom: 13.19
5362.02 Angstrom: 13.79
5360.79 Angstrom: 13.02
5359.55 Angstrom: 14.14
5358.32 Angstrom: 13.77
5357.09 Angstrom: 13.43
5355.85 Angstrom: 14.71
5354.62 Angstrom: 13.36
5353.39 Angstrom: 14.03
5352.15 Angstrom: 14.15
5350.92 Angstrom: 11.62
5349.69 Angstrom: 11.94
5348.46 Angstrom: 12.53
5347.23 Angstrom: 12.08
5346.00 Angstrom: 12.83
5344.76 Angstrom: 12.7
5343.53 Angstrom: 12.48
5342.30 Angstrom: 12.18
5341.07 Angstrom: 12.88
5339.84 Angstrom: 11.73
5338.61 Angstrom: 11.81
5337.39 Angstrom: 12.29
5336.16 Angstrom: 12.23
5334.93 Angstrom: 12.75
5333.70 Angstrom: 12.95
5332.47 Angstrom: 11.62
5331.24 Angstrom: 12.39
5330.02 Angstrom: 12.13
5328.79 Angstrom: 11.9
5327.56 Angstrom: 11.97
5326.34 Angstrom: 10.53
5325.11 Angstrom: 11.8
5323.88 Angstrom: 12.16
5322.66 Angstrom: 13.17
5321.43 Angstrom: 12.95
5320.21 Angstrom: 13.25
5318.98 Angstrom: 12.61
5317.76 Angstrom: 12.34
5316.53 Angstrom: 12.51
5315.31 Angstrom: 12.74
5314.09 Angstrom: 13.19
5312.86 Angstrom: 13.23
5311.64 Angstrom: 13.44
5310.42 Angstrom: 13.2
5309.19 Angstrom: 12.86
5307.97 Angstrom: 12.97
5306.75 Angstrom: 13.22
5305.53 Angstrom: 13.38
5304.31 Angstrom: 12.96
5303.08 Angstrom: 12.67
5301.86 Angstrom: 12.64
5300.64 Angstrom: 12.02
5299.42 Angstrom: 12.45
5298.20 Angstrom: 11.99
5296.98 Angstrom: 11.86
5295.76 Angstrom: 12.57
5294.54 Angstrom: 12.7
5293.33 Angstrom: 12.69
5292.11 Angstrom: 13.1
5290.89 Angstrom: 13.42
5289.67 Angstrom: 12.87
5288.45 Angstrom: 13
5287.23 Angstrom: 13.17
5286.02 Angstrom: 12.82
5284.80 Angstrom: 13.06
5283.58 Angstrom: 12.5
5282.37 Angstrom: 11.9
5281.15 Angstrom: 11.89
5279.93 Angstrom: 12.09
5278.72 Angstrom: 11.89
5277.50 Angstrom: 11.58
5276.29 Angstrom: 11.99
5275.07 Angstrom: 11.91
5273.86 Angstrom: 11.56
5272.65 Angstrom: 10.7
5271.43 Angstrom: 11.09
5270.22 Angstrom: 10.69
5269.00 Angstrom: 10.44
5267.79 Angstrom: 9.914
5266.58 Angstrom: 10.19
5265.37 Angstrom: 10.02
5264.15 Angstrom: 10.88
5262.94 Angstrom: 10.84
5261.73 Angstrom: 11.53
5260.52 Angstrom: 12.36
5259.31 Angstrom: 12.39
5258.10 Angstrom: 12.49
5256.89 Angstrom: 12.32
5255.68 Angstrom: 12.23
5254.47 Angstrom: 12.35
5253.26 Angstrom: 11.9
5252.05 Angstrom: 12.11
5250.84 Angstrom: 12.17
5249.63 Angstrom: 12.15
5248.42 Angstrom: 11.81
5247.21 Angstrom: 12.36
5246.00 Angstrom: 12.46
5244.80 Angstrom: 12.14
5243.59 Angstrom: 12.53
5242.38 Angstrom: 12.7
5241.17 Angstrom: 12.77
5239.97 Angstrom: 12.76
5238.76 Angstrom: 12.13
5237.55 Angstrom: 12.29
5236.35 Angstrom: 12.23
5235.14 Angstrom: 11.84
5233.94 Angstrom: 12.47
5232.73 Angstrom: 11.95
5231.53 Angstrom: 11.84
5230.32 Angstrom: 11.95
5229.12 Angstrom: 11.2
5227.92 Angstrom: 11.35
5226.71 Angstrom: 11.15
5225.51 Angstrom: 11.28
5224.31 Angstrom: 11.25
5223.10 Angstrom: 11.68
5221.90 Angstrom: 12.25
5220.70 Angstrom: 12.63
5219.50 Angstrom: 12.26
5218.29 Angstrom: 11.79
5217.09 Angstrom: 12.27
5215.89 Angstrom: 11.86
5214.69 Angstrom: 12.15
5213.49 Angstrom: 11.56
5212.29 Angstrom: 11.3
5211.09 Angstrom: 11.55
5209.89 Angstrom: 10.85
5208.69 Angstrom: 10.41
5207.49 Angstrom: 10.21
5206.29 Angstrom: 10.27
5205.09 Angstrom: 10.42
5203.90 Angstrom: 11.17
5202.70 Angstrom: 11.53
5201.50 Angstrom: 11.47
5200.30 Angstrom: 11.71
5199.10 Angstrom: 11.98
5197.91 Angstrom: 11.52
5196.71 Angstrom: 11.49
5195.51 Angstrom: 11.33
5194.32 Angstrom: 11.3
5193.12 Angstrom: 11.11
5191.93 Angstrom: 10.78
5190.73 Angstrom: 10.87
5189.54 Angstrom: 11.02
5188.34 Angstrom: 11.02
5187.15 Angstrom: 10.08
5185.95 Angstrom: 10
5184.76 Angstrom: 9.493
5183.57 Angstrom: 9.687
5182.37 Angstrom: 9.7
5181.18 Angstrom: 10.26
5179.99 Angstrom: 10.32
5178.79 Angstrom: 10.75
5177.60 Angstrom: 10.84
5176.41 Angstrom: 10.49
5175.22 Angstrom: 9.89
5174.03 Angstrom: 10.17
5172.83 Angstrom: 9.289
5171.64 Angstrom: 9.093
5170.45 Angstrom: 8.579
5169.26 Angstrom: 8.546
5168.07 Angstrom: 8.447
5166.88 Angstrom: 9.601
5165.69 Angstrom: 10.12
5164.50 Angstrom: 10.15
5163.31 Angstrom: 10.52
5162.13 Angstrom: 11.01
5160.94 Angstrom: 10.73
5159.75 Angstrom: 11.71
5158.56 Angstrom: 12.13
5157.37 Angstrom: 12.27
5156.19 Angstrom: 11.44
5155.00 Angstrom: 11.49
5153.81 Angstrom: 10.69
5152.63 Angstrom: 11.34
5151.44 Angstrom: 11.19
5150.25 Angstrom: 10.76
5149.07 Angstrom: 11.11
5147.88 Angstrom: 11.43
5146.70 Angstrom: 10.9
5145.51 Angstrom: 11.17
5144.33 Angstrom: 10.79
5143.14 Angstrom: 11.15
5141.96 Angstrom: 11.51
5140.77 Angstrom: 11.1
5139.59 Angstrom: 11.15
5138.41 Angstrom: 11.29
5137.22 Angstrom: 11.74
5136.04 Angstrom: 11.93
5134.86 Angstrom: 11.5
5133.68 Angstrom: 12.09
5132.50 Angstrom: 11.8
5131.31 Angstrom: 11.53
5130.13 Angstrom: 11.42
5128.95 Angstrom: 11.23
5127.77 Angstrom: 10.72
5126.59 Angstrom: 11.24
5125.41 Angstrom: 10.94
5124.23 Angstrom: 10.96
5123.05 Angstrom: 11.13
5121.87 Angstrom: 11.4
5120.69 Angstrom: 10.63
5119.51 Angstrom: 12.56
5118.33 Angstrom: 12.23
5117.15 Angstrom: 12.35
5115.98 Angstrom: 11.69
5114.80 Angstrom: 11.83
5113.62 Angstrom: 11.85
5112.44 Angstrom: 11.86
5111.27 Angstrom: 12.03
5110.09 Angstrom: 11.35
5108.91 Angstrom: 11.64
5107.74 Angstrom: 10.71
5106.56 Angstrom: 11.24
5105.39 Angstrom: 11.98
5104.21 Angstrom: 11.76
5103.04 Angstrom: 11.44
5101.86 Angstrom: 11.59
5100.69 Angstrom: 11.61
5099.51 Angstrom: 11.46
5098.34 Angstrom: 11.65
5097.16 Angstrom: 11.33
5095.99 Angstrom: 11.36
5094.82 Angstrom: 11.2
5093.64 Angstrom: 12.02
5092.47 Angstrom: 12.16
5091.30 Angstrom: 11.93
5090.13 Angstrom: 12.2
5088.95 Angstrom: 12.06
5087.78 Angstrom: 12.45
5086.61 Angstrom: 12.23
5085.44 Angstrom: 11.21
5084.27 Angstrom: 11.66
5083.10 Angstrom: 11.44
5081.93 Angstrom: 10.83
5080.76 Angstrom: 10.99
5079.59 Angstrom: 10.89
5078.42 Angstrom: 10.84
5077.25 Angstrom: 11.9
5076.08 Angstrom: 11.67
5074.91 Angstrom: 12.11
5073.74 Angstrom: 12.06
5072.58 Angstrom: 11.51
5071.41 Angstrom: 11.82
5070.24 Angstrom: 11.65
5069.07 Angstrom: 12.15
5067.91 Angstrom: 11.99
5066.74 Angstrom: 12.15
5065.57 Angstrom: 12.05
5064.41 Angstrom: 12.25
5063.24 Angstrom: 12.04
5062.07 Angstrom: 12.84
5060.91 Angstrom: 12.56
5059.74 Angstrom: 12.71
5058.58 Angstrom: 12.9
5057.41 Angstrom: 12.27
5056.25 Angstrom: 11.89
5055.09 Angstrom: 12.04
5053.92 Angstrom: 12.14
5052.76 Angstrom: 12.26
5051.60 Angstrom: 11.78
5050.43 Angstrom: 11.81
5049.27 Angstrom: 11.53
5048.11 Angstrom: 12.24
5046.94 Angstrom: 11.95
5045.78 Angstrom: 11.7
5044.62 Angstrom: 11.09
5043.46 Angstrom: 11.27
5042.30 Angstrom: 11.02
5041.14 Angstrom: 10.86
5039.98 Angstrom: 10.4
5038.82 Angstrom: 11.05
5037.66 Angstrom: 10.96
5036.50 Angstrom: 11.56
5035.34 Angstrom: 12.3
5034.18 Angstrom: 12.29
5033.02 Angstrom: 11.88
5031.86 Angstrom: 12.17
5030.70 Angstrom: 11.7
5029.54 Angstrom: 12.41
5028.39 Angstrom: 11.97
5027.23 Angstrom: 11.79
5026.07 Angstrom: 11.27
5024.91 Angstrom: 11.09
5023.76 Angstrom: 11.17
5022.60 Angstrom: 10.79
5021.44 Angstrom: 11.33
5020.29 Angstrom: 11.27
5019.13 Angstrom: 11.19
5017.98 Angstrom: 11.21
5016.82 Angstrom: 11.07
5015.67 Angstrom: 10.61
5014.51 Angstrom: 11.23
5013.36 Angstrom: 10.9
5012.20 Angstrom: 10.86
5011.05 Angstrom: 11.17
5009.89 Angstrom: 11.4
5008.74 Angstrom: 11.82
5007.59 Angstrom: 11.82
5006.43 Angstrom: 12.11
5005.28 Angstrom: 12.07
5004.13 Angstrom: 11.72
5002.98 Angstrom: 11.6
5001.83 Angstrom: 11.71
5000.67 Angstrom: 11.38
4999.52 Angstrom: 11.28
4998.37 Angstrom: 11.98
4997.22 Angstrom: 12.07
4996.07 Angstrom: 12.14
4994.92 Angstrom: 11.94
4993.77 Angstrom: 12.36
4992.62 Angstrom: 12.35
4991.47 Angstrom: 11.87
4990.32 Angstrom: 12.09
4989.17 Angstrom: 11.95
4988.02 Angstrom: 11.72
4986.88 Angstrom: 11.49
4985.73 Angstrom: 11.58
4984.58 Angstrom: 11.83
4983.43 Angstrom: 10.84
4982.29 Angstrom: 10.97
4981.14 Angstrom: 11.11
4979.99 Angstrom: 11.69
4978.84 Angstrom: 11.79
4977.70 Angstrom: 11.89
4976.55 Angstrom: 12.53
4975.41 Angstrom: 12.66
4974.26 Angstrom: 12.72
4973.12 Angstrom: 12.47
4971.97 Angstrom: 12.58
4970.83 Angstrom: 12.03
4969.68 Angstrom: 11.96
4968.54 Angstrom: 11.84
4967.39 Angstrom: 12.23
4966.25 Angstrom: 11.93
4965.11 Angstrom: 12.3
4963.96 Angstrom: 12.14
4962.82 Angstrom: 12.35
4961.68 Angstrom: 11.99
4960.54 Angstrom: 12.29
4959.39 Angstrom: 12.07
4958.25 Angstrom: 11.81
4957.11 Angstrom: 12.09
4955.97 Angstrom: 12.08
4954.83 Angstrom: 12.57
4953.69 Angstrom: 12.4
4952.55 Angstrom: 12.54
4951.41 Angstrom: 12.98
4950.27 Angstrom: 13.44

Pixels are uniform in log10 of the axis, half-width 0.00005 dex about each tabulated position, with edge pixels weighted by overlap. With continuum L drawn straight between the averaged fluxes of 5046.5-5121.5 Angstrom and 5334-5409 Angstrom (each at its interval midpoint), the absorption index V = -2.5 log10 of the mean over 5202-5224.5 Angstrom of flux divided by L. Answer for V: 0.07 mag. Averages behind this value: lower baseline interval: 11.8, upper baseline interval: 12.7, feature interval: 11.4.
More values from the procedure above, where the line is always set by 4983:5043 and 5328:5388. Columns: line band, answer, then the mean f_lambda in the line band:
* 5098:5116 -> 0.03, 11.6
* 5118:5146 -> 0.06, 11.4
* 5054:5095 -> -0.01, 11.9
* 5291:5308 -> 0.00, 12.7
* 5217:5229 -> 0.05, 11.7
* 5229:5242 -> 0.02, 12.2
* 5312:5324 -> -0.01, 12.9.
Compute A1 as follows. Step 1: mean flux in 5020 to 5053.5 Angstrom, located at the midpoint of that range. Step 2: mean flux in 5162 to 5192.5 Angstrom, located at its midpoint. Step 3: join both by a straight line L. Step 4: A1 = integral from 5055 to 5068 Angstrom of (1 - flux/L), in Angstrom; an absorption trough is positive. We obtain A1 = -1.2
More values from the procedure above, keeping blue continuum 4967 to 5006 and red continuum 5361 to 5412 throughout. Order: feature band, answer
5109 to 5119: 0.2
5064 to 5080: 0.3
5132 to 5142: 0.5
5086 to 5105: 0.5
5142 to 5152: 0.9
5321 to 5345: 0.5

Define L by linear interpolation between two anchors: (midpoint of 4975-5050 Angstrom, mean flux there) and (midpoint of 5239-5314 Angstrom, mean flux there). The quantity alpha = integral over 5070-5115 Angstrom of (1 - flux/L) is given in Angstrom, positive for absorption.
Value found 0.55 Angstrom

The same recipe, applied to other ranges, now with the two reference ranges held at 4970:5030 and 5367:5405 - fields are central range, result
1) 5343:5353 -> 0.0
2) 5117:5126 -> 0.4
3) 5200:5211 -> 1.2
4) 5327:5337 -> 0.2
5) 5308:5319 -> -0.4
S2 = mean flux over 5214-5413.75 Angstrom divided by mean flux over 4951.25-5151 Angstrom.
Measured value 1.1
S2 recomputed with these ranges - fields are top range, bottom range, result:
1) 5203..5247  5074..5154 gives 1.02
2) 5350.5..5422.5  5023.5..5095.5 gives 1.08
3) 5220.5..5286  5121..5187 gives 1.10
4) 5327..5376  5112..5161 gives 1.11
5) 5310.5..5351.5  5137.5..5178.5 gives 1.16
